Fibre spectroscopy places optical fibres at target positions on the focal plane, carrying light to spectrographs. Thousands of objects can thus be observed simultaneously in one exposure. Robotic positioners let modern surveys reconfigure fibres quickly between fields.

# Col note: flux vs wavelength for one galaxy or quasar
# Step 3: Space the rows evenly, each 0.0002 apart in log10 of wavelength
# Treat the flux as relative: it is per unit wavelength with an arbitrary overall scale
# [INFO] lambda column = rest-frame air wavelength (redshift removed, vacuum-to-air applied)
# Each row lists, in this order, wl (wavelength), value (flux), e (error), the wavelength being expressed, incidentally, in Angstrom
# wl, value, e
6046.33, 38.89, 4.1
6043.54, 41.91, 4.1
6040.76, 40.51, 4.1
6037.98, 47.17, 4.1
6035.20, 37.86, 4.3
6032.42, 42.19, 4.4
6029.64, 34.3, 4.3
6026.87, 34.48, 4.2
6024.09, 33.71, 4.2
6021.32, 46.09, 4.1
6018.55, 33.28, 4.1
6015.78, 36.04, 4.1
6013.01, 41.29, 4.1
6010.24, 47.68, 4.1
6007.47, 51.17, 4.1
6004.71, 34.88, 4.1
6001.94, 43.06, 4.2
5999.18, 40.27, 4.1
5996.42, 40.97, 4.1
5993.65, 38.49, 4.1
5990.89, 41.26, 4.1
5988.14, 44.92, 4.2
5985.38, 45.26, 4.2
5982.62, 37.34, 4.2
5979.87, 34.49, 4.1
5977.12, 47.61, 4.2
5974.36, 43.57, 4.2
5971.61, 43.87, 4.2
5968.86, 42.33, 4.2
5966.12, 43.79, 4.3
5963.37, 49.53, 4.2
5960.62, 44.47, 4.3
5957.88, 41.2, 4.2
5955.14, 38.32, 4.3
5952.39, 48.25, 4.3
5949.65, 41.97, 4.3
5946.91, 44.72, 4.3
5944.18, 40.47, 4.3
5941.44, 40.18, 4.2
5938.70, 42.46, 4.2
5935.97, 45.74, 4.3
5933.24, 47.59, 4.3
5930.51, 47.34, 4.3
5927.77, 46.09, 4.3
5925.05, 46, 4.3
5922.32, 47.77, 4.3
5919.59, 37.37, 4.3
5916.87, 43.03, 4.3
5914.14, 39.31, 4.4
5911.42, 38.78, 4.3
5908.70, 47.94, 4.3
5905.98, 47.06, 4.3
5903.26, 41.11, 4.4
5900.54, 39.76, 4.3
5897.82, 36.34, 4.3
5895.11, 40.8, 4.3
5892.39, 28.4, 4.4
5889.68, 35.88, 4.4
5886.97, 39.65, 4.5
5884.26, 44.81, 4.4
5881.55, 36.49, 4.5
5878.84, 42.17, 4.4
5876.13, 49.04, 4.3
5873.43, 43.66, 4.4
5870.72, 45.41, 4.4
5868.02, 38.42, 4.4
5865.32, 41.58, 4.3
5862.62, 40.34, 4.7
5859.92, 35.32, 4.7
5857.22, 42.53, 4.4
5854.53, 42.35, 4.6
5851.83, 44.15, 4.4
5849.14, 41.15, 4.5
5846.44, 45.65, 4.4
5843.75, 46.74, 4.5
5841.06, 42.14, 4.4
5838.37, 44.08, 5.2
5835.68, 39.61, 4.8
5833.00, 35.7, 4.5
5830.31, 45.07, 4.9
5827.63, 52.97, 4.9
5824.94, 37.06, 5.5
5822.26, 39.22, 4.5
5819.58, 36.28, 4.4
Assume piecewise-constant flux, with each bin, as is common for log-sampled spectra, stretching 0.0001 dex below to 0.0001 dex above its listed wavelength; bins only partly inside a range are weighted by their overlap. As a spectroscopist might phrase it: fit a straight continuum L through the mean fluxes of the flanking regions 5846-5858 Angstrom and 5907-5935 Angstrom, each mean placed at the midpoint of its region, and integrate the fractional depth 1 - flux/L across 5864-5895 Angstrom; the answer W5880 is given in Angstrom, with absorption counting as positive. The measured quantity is 2.11 Angstrom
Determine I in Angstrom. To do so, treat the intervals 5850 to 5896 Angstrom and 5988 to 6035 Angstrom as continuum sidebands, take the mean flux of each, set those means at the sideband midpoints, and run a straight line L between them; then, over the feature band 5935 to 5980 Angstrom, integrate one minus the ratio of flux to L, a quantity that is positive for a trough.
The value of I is -3.4 Angstrom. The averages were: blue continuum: 40.6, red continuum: 40.1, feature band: 43.3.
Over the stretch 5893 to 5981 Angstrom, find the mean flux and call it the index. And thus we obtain 43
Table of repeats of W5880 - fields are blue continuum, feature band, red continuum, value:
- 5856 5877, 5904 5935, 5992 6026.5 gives -2.3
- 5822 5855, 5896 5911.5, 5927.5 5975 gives 0.5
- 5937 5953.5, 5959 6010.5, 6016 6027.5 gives -3.8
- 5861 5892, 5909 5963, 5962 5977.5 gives 0.2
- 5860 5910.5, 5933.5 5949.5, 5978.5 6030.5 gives -1.0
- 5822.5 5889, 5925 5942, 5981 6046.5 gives -1.6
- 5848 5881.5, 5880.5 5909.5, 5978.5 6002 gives 1.3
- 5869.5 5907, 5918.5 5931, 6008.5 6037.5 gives -1.4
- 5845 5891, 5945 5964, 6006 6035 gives -1.4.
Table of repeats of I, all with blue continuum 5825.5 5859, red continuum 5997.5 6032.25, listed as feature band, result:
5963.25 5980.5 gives -1.23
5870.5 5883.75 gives -0.22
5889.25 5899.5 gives 1.64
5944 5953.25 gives -0.66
